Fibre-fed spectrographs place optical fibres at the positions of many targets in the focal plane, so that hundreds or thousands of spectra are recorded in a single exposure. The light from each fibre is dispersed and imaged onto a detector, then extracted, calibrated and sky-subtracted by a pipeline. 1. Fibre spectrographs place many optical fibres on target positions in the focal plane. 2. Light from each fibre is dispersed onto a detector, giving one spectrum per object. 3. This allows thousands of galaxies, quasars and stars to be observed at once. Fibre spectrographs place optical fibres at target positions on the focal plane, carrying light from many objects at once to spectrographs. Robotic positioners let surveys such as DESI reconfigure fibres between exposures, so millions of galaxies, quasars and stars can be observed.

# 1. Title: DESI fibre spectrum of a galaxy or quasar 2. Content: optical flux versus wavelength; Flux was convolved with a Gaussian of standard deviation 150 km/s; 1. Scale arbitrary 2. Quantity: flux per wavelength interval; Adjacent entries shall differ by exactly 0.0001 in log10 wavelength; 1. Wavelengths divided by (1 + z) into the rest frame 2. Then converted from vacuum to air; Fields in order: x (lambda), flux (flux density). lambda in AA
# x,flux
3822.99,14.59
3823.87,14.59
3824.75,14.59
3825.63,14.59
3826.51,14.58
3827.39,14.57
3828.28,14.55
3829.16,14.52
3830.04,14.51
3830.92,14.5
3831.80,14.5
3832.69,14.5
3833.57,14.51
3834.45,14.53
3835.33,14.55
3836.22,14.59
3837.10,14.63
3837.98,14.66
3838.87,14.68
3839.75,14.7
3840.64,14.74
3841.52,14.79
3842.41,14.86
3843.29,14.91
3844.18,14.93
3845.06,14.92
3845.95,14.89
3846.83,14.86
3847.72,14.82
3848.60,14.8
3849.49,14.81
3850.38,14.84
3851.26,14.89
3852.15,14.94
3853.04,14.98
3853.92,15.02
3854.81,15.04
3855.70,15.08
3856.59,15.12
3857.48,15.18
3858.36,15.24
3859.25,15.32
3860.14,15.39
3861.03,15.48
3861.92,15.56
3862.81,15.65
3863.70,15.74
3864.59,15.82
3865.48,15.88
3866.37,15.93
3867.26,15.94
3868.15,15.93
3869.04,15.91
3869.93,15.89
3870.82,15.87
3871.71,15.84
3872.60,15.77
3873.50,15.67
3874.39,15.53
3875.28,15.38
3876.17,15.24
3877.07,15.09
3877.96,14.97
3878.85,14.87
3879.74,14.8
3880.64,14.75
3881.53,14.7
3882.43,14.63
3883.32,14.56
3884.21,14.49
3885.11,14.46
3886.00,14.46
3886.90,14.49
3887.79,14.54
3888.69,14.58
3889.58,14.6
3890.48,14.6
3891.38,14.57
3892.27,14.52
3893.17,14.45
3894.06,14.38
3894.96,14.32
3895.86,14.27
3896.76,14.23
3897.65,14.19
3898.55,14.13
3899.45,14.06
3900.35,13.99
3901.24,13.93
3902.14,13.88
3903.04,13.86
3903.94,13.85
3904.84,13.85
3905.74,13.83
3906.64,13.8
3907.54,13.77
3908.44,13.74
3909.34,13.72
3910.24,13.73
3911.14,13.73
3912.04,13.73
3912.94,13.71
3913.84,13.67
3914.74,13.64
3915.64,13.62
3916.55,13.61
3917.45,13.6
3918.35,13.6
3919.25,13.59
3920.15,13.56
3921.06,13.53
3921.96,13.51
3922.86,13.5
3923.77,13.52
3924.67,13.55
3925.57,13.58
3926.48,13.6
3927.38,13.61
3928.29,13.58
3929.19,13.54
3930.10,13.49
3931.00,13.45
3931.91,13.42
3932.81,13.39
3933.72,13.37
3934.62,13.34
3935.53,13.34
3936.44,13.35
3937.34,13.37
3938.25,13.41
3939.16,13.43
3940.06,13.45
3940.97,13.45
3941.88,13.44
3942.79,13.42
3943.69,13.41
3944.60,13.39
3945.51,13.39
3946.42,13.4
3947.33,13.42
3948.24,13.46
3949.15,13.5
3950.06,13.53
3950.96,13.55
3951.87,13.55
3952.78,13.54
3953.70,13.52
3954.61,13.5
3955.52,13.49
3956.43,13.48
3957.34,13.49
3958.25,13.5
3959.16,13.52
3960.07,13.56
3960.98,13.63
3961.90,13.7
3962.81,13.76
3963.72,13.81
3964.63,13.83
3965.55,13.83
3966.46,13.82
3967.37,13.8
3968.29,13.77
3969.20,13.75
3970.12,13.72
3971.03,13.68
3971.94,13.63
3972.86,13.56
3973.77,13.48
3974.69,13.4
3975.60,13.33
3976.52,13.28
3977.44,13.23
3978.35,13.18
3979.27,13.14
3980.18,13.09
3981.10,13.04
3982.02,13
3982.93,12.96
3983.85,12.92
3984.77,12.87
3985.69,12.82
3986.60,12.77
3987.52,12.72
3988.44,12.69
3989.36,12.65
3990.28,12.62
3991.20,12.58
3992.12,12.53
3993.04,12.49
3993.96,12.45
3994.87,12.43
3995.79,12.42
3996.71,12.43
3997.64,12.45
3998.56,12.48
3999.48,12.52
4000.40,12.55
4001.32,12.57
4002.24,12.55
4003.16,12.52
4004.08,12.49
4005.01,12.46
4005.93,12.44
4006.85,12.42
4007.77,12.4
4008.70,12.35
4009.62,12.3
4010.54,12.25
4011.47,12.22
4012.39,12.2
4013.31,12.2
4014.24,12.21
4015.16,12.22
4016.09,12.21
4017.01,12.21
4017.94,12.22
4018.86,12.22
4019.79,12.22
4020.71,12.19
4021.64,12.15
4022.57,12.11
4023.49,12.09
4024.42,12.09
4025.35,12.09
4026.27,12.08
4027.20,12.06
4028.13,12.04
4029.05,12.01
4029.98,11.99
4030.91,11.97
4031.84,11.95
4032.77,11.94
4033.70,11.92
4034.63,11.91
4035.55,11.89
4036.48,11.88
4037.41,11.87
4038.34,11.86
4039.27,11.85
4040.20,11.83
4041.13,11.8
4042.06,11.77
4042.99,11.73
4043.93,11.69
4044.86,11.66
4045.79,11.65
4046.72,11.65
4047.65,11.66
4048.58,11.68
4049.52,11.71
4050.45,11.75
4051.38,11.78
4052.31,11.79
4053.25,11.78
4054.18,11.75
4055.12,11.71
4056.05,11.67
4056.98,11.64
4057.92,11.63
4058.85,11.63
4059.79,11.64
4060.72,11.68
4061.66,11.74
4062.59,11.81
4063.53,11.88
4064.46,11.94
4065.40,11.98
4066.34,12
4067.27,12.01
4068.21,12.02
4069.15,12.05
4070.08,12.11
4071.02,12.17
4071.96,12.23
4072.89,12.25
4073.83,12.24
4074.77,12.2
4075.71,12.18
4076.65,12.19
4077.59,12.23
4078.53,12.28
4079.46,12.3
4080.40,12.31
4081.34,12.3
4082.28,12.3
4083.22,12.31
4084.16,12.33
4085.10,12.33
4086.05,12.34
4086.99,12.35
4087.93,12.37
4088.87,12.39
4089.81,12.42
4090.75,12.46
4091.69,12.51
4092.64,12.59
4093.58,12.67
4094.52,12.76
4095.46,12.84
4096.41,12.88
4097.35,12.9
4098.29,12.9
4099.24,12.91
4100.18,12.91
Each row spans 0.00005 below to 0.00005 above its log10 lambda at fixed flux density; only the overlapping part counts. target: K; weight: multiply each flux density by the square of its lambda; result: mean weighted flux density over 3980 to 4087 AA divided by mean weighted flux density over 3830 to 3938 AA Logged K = 0.91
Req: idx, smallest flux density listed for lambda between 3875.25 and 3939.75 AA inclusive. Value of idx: 13.34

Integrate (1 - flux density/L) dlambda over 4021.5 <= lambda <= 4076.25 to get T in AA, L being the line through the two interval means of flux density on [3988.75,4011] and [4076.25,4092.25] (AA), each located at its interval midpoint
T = 2.2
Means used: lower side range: 12.5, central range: 11.9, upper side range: 12.3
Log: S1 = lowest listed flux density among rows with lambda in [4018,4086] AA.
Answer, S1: 11.63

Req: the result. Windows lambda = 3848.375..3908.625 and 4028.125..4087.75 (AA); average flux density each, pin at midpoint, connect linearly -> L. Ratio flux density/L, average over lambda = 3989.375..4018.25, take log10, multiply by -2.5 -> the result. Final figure 0.04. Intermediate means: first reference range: 14.9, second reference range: 12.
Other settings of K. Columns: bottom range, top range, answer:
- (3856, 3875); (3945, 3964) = 0.91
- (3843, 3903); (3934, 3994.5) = 0.93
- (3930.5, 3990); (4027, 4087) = 0.94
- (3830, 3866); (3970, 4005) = 0.92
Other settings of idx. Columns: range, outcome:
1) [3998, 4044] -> 11.69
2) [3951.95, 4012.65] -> 12.2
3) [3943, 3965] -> 13.39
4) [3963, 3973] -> 13.56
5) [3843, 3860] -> 14.8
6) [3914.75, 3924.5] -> 13.5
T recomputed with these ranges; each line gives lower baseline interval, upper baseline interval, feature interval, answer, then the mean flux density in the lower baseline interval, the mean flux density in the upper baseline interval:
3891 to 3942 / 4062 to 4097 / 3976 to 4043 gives 2.8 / 13.7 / 12.3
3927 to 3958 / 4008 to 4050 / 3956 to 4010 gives -1.1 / 13.5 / 12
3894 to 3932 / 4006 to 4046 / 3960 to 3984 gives -1.2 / 13.7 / 12.1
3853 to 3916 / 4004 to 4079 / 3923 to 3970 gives 0.4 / 14.7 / 12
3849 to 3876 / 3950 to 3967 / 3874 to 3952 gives 3.1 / 15.5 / 13.6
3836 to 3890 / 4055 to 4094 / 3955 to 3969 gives 0.0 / 15.1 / 12.1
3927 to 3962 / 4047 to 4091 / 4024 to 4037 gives 0.5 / 13.5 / 12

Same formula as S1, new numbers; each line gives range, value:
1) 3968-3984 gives 12.92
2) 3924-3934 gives 13.37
